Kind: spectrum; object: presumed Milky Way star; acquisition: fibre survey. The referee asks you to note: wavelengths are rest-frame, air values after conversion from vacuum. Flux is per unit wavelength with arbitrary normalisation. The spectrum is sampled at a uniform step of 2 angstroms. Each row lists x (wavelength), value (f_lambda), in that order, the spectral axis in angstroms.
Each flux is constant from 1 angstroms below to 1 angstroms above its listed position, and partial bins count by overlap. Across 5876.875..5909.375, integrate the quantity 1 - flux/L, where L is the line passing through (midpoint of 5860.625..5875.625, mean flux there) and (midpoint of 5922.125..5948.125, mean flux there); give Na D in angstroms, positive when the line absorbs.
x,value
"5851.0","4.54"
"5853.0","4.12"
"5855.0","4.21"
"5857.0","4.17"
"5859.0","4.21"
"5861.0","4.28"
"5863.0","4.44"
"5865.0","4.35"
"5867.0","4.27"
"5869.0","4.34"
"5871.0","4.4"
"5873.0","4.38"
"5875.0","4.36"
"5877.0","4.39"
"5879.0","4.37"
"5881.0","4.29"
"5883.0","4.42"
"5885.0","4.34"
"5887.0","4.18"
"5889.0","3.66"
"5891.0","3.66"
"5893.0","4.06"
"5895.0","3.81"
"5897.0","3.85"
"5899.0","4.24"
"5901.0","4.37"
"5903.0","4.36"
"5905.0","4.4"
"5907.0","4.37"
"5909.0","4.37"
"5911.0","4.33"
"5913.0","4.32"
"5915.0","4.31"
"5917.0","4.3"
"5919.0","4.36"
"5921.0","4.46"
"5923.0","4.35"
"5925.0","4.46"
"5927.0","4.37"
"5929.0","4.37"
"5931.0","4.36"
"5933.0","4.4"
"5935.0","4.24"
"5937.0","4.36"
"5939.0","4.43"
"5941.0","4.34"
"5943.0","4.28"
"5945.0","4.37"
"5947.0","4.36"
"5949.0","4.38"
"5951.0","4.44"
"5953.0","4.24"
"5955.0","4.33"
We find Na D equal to 1.36 angstroms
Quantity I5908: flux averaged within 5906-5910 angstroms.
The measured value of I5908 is 4.37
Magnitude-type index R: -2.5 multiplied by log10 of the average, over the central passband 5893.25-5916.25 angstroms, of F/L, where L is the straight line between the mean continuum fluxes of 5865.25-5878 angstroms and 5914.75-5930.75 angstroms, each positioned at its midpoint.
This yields 0.03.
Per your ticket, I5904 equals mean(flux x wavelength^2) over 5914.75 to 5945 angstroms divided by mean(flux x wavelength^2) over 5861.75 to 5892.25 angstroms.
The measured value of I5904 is 1.0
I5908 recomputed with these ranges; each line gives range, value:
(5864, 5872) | 4.34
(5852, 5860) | 4.18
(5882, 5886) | 4.38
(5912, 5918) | 4.31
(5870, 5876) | 4.38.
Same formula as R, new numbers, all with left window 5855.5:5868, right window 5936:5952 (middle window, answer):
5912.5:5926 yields -0.01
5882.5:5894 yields 0.07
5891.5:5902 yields 0.07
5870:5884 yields -0.02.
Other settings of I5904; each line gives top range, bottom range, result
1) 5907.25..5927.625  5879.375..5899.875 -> 1.09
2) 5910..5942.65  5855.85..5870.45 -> 1.04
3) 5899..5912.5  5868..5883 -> 1.01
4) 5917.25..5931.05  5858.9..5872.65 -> 1.03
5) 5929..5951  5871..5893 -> 1.06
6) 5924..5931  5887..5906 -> 1.10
